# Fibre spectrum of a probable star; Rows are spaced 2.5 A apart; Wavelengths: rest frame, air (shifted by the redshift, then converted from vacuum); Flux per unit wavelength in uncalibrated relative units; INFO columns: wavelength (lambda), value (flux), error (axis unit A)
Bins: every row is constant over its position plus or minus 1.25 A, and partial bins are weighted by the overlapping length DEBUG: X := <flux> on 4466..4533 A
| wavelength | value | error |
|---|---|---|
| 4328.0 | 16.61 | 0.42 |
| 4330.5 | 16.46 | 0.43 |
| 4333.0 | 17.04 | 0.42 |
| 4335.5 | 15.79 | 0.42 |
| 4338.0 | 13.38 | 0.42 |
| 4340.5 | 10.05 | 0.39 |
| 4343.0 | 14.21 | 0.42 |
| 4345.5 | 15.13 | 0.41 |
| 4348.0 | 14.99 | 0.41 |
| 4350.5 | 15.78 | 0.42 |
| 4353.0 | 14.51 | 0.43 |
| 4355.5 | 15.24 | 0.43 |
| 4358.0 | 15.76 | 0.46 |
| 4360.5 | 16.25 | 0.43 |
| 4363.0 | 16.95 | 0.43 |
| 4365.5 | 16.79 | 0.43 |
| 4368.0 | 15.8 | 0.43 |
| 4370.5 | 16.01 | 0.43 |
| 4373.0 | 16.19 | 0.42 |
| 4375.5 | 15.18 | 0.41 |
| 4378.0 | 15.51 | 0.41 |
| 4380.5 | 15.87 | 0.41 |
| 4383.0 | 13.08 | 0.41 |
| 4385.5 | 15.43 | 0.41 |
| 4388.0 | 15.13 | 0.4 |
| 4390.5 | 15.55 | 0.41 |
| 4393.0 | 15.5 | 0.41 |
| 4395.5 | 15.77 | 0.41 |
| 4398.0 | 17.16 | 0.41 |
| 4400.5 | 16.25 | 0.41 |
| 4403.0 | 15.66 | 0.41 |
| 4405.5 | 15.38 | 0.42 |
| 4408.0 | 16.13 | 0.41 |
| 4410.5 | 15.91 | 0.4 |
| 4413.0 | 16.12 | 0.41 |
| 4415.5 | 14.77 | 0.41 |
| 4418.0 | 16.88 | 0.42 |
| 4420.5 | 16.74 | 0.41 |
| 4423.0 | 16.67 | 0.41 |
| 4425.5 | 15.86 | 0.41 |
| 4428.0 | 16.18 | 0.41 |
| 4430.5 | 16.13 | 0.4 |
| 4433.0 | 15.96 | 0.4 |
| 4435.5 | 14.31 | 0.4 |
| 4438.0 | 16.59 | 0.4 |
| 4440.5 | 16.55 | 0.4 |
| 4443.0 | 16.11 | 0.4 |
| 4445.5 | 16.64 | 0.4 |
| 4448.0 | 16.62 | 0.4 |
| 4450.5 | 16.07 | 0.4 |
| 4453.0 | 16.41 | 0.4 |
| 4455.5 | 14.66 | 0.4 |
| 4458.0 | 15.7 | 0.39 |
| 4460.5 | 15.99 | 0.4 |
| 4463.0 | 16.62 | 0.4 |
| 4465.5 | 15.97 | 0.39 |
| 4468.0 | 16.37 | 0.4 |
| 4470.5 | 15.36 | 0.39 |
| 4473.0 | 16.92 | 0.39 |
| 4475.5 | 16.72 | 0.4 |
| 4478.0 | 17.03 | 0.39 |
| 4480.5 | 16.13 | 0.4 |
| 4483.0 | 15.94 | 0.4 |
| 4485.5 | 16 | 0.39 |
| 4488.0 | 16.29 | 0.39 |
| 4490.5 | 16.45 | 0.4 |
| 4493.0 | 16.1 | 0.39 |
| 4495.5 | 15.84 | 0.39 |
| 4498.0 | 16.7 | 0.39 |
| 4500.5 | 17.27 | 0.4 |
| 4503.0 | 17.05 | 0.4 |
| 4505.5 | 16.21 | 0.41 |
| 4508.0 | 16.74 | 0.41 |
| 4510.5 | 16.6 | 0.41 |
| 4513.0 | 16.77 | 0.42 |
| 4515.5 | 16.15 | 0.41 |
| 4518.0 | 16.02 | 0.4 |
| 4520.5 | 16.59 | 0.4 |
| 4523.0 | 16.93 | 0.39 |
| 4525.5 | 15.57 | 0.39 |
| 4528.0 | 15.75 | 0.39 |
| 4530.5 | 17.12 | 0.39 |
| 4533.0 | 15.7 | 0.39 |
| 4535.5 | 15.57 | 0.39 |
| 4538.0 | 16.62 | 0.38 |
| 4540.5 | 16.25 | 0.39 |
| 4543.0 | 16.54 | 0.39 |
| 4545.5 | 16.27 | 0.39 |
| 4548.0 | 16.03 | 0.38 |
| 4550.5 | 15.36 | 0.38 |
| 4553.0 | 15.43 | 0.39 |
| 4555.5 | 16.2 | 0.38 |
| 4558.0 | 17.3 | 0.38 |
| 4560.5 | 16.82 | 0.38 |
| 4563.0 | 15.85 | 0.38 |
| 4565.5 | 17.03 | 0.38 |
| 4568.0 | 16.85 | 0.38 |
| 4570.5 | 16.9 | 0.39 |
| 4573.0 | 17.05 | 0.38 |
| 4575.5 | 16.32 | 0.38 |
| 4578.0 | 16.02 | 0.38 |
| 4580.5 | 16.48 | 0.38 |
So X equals 16.4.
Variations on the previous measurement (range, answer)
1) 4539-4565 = 16.2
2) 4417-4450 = 16.2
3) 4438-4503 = 16.3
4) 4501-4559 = 16.3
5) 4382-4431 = 15.8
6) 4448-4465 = 16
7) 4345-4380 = 15.7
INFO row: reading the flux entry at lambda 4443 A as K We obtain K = 16.11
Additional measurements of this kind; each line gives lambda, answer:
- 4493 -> 16.1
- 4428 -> 16.18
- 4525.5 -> 15.57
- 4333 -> 17.04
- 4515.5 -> 16.15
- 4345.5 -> 15.13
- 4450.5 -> 16.07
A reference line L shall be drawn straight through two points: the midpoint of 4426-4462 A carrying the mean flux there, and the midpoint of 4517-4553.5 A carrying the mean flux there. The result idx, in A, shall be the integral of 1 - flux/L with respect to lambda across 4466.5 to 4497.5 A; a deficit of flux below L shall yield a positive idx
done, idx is -0.4 A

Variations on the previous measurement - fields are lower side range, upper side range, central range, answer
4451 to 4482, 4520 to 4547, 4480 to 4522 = -0.5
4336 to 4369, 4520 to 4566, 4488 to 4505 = -0.6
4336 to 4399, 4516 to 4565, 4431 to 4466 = -0.7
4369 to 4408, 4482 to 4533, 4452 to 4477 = 0.0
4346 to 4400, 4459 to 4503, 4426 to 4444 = 0.1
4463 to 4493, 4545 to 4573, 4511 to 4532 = 0.0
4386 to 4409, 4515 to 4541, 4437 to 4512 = -1.3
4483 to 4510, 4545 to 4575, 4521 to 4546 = 0.3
